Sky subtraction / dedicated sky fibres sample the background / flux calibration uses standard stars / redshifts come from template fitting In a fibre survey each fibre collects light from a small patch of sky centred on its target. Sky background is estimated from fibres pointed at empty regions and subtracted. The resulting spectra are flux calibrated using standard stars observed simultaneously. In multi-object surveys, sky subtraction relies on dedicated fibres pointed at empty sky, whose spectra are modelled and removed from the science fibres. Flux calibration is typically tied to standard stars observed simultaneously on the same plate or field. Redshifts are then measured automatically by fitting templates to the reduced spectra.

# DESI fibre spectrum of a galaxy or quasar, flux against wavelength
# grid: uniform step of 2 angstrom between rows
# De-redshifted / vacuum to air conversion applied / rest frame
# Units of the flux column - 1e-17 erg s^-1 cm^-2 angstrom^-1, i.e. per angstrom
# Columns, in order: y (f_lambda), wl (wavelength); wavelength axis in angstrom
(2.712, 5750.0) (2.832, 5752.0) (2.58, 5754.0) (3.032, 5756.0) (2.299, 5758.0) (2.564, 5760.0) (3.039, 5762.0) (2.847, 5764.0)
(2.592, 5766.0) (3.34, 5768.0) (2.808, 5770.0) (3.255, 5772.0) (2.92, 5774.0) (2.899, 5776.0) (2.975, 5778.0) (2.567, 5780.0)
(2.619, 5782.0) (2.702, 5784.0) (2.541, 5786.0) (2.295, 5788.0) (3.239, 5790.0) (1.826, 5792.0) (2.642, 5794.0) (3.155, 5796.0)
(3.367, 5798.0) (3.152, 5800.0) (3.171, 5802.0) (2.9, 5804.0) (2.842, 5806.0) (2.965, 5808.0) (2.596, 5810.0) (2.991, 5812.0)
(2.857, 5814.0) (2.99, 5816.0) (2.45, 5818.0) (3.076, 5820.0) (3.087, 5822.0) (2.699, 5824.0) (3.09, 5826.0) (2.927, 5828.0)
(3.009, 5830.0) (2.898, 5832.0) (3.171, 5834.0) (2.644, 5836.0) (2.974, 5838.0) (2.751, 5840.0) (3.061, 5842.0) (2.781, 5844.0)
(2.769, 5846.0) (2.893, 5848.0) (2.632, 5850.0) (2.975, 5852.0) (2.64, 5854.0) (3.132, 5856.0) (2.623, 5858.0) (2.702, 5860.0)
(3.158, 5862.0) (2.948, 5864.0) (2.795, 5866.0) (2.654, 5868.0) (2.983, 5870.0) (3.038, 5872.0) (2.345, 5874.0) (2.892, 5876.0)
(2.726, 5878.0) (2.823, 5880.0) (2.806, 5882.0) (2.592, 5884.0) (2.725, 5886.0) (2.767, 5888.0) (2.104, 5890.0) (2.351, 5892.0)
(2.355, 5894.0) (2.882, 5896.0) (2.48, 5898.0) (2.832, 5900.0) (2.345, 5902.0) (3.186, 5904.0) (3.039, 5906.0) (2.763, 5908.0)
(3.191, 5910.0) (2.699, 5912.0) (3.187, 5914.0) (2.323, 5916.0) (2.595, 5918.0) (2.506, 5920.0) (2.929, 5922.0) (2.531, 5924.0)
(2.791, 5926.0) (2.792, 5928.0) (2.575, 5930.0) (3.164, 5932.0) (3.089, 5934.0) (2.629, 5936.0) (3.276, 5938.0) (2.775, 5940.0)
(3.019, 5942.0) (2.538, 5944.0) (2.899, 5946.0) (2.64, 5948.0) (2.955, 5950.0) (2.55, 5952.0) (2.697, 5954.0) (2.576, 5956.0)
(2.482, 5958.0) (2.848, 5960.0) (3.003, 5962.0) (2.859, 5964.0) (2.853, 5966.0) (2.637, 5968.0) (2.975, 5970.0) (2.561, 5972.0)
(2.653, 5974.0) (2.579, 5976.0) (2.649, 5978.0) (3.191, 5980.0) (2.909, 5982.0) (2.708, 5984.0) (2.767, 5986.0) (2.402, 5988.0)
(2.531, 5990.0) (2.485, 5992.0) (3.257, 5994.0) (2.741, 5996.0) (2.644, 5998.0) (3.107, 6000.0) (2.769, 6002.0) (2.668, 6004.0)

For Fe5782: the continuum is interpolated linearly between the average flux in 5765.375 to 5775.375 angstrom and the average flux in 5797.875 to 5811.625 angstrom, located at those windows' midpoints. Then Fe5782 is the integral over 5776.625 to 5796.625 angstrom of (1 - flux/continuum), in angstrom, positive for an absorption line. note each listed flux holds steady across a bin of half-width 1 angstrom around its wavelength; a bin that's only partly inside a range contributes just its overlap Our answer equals 2.2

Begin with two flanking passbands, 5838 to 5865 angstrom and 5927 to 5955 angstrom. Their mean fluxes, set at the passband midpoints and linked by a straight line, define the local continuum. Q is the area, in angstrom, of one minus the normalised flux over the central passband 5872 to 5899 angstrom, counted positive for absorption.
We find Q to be 2.1 angstrom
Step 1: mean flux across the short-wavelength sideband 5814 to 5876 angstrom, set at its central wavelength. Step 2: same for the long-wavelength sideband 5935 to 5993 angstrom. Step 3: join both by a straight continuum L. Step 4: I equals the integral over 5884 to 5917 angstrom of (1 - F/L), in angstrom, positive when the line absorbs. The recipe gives 1.3 angstrom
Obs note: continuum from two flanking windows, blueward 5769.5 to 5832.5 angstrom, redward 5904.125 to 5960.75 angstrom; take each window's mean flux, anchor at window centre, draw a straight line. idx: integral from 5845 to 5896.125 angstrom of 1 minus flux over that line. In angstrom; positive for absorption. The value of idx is 1.5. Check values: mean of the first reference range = 2.86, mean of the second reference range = 2.79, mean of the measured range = 2.74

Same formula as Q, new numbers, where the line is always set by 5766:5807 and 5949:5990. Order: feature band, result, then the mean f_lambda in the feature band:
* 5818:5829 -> -0.38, 2.93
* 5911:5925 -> 0.45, 2.68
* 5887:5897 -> 1.06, 2.49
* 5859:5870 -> -0.23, 2.86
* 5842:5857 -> -0.18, 2.85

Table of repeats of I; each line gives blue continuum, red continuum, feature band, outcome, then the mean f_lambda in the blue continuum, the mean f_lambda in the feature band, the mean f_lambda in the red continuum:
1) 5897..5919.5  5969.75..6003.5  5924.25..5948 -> -0.7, 2.78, 2.85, 2.75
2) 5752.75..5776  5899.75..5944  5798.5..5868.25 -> -1.4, 2.85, 2.89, 2.82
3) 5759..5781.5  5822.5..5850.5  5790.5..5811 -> 0.1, 2.89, 2.87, 2.89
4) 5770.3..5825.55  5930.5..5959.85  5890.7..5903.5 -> 1.2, 2.85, 2.56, 2.8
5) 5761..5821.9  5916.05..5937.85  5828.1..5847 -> -0.5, 2.86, 2.9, 2.76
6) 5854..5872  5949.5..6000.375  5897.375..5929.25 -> 0.6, 2.87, 2.76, 2.75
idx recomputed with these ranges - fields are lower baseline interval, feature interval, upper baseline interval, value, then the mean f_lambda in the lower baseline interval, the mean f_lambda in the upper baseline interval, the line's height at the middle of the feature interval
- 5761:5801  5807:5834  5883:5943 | -0.9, 2.84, 2.75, 2.81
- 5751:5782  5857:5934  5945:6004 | 1.0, 2.83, 2.75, 2.78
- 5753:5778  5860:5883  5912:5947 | -0.1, 2.85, 2.8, 2.82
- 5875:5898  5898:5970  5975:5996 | -2.8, 2.63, 2.75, 2.69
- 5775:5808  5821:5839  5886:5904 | -1.5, 2.81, 2.56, 2.72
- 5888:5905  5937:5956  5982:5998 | -1.1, 2.58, 2.71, 2.65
